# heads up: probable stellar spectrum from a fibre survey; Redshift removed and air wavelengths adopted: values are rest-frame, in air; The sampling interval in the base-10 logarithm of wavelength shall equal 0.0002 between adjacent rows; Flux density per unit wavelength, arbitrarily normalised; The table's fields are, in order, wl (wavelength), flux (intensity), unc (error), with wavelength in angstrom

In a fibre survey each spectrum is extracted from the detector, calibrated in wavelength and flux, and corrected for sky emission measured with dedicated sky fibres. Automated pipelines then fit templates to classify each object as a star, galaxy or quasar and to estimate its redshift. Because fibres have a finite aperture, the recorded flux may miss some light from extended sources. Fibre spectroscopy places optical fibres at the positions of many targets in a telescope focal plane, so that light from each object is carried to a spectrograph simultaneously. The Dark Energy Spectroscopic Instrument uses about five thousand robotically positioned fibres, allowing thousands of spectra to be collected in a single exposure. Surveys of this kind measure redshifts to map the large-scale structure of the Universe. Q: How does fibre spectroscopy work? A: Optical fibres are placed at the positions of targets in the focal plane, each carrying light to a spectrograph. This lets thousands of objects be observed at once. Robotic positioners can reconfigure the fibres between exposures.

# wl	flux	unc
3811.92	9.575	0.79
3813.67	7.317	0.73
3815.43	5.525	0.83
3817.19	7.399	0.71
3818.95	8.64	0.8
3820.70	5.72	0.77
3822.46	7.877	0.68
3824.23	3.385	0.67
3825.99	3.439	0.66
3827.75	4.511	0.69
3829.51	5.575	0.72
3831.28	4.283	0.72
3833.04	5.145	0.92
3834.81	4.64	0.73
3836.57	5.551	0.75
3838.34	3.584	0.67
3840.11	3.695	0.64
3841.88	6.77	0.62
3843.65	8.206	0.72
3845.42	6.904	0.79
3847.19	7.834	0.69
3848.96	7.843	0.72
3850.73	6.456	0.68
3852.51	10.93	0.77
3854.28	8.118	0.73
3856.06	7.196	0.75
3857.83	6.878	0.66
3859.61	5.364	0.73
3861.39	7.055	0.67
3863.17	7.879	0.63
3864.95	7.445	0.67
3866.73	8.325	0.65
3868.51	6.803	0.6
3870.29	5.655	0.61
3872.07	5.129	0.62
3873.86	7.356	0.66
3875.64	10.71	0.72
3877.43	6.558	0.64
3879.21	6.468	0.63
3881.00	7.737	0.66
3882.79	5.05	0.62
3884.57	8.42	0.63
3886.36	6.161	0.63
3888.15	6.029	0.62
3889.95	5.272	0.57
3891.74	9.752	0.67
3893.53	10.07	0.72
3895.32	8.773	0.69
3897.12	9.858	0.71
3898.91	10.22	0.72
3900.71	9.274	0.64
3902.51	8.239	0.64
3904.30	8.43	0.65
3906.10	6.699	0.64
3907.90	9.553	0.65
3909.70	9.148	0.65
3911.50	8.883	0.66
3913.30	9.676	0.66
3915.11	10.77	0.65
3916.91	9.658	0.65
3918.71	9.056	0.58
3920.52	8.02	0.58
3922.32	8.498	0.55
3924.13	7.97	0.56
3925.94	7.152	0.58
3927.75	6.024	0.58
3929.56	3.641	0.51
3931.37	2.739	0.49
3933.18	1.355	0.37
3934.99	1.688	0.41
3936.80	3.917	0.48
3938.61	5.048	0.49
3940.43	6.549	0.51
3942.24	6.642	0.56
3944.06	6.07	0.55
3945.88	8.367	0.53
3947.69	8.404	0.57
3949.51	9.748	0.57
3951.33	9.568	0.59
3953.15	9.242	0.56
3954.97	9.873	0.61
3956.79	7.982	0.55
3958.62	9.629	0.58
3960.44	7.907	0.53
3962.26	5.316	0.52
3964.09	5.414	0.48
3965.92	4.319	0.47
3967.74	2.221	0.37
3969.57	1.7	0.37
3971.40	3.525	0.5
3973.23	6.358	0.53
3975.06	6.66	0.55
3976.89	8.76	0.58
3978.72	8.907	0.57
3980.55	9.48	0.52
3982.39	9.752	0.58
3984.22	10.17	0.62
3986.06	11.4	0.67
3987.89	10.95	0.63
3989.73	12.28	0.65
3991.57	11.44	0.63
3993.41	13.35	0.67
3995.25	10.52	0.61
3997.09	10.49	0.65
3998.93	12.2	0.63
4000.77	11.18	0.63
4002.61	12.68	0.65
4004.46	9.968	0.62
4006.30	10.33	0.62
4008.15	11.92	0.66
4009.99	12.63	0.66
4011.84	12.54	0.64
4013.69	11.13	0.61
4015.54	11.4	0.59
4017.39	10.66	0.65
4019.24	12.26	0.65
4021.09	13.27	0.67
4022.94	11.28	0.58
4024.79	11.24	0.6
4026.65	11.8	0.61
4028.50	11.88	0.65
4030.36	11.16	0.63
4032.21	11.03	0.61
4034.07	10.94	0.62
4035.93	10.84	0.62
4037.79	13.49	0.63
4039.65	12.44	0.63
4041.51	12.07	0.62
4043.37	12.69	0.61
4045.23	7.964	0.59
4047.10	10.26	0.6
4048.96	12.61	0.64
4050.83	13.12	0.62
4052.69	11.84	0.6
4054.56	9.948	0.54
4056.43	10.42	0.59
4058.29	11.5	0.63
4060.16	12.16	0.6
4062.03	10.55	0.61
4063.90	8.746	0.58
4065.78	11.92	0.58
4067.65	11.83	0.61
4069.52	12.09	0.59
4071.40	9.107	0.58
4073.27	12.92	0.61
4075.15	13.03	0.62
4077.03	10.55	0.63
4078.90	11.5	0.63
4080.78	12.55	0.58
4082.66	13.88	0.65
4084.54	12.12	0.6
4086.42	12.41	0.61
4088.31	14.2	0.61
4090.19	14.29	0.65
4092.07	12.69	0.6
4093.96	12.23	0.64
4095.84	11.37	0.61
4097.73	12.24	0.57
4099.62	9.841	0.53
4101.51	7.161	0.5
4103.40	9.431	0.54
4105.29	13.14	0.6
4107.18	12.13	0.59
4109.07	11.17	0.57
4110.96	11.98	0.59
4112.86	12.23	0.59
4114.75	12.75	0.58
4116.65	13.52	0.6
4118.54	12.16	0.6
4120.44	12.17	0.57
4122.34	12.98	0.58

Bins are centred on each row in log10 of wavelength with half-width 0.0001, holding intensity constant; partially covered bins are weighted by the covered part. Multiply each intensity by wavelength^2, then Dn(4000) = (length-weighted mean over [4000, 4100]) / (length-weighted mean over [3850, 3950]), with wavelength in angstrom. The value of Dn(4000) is 1.71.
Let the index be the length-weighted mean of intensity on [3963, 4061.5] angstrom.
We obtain 10.4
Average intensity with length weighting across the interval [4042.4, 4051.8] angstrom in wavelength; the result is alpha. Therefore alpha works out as 11.3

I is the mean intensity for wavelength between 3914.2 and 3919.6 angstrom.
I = 9.83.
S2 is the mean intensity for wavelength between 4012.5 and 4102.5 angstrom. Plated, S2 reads 11.6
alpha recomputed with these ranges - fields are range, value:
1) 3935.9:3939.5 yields 4.49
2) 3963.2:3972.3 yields 3.43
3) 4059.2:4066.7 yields 10.8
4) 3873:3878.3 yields 8.22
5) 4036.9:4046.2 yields 11.7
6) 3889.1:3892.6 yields 7.52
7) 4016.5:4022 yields 12.1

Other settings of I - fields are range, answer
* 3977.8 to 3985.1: 9.58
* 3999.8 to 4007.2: 11.1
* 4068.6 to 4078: 11.5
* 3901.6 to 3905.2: 8.34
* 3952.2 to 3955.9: 9.56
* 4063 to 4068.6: 10.8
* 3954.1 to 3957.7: 8.92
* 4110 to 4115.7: 12.3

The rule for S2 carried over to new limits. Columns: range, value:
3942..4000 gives 8.43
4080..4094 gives 13.1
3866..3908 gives 7.74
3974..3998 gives 10.3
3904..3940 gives 6.86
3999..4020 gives 11.5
